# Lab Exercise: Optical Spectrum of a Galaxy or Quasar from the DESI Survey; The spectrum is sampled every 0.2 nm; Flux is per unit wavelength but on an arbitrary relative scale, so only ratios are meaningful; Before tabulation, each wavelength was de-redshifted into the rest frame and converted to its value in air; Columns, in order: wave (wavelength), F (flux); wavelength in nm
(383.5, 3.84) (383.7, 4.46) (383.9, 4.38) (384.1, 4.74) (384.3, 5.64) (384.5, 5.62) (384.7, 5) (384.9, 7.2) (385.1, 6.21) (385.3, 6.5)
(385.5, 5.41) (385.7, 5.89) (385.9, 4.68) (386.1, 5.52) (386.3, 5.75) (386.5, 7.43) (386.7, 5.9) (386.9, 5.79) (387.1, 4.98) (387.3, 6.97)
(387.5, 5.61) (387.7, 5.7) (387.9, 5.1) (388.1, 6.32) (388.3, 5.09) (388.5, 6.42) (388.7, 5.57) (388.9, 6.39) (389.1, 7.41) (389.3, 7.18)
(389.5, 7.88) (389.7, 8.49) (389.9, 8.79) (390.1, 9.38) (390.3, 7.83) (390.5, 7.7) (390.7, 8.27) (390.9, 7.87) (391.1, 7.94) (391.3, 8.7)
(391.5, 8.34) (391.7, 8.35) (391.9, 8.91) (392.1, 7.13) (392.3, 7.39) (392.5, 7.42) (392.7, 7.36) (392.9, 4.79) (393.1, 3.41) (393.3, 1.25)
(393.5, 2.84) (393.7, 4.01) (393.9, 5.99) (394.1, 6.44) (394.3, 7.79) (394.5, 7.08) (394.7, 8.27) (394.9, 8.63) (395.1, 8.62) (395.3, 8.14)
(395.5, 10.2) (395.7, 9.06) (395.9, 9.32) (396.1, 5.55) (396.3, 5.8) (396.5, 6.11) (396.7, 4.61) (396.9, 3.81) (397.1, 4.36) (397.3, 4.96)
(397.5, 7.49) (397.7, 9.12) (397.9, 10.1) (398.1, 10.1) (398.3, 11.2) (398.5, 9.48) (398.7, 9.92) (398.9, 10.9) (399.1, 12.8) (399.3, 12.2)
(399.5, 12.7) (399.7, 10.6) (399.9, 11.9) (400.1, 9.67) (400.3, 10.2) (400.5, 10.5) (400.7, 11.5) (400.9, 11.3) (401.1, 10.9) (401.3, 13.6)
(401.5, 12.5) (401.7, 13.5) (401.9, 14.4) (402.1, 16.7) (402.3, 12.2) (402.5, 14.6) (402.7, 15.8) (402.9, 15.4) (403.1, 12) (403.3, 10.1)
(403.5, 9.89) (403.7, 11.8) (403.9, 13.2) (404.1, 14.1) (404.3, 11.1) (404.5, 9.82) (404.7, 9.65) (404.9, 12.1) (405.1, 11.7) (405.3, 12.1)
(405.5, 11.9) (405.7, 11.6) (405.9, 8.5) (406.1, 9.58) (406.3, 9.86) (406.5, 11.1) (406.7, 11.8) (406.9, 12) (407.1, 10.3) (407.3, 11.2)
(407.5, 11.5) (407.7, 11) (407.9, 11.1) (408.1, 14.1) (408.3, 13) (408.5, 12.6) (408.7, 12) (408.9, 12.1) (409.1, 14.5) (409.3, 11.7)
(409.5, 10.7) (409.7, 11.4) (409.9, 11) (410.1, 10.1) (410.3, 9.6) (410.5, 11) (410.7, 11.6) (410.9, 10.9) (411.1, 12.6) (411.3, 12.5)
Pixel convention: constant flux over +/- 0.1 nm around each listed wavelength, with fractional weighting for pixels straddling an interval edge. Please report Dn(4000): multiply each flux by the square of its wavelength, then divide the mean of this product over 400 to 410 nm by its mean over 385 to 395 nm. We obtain 1.94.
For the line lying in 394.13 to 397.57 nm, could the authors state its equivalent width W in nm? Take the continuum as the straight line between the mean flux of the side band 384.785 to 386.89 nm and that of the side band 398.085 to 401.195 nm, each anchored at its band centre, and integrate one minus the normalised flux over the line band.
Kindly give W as 0.91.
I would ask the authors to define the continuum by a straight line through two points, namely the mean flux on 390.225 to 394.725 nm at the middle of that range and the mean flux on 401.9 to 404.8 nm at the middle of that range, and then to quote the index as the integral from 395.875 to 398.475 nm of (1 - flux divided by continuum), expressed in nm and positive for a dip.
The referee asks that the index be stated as 0.62 nm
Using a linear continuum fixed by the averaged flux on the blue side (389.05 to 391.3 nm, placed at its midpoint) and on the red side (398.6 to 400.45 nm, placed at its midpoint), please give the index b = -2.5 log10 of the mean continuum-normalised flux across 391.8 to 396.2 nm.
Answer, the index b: 0.35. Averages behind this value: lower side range 8.11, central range 6.8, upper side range 11.2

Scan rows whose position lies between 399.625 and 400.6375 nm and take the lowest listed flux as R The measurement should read 9.67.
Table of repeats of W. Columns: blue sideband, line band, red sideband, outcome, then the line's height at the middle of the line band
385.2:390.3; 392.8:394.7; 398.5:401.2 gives 0.817 nm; 8.75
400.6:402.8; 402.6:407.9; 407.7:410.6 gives 0.467 nm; 12.6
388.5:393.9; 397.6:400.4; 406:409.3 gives -0.479 nm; 9.2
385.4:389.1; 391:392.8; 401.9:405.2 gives -0.046 nm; 7.77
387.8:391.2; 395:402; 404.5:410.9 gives -0.208 nm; 9.28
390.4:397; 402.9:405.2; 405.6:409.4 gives -0.267 nm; 10.4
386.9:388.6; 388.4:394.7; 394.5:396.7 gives -0.252 nm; 6.74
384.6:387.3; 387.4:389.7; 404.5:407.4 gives 0.082 nm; 6.56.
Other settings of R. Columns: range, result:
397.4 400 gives 7.49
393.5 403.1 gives 2.84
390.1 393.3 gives 1.25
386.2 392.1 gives 4.98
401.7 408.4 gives 8.5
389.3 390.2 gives 7.18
